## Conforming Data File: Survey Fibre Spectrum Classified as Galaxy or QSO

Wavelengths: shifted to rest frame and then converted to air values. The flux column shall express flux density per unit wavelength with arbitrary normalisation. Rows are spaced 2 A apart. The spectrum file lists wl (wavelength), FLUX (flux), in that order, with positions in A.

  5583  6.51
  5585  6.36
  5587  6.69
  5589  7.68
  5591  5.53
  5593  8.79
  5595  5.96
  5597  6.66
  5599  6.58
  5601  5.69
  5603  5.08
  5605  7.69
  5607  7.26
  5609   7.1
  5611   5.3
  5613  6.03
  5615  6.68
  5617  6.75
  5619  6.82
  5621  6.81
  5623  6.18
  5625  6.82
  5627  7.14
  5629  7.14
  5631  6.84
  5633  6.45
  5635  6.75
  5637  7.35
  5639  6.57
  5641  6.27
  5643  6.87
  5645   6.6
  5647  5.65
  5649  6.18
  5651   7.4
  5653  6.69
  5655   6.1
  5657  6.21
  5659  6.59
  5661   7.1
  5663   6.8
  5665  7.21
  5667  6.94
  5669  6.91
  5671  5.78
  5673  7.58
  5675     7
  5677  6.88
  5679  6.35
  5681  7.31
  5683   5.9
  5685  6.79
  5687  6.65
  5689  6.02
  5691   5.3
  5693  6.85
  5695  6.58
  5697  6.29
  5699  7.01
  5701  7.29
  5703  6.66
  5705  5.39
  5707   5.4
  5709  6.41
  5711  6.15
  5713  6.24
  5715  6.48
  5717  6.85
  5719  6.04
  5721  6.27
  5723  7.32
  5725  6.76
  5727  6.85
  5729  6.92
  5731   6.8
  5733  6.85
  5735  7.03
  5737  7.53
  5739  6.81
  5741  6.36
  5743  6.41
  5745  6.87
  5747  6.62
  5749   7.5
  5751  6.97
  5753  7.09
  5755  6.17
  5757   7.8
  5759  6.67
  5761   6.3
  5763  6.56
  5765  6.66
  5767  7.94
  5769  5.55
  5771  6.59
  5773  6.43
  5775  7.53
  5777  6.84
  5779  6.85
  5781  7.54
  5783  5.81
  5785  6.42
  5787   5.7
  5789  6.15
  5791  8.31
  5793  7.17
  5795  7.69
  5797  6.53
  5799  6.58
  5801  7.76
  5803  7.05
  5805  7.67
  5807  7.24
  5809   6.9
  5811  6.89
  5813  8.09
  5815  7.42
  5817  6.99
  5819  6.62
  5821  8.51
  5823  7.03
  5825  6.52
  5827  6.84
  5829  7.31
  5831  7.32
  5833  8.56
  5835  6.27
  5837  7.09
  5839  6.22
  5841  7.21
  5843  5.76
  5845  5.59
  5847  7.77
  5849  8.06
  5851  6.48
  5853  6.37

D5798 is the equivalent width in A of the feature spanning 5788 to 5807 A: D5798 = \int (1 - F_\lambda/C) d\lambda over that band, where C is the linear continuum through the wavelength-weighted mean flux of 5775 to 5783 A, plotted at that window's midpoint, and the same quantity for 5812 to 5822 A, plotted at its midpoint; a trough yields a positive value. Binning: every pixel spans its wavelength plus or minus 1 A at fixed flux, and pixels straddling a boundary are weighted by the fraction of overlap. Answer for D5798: 0.1 A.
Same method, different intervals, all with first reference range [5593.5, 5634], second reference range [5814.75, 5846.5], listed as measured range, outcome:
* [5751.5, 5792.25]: 0.61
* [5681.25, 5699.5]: 0.85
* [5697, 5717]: 1.13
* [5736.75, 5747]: 0.11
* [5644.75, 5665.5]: 0.22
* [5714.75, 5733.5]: 0.14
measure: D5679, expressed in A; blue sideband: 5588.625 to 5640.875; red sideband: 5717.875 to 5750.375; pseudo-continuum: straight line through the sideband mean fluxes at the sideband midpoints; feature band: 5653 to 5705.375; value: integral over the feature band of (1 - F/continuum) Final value 1.00 A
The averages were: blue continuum 6.66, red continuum 6.81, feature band 6.61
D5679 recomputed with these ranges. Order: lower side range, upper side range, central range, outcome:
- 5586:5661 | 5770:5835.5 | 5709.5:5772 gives 1.6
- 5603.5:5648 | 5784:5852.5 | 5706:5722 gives 1.4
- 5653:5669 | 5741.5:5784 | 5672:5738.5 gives 1.5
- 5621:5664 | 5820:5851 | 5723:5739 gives -0.3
